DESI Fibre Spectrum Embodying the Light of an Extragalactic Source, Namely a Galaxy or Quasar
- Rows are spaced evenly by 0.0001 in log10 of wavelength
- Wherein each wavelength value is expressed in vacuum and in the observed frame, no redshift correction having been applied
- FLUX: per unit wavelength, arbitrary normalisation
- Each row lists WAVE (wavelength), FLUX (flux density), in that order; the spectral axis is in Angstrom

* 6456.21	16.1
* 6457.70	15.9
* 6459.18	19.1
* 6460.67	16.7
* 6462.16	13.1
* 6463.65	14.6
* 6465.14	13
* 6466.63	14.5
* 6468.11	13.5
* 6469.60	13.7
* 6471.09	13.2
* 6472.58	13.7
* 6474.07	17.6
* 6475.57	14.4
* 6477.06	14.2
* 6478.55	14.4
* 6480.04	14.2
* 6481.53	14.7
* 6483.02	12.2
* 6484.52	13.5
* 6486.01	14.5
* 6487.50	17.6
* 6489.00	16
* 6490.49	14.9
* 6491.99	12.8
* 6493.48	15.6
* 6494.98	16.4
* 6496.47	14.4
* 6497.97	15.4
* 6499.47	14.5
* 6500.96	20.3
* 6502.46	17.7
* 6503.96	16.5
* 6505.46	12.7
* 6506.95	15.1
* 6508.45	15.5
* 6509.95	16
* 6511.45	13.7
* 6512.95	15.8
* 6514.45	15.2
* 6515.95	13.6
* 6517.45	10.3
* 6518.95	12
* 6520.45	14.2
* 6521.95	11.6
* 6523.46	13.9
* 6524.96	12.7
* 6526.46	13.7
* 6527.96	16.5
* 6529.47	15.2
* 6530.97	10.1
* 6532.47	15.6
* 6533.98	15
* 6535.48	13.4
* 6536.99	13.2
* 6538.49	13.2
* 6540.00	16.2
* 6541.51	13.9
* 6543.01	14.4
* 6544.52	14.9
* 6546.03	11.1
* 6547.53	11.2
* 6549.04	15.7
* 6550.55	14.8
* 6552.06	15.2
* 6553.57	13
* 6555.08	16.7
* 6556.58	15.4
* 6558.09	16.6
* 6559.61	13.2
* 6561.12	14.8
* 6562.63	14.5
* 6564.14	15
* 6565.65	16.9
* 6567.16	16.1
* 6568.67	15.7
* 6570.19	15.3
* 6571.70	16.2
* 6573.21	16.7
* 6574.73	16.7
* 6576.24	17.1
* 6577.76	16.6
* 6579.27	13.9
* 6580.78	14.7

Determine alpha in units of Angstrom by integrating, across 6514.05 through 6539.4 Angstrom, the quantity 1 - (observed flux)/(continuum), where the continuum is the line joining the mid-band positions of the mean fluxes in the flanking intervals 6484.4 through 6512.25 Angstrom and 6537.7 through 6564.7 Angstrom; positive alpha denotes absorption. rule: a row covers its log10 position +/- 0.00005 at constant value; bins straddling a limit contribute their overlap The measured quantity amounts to 2.4 Angstrom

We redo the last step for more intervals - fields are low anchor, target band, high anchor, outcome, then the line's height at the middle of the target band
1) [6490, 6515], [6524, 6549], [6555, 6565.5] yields 2.4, 15.3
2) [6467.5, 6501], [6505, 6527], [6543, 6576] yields 1.7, 14.9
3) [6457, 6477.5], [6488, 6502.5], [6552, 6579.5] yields -0.7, 15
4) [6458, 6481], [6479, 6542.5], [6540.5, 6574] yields 1.2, 14.8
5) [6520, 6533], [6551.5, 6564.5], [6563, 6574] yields 0.4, 15.4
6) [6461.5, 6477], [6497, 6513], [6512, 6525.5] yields -2.6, 13.5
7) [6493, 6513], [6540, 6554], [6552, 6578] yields 1.5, 15.7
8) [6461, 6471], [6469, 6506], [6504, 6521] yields -2.8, 14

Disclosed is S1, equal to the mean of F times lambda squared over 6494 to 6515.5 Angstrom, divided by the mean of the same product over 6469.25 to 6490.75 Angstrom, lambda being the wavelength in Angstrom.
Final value 1.08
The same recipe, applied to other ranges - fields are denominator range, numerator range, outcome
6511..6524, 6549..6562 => 1.14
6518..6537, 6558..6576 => 1.16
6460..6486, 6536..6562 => 1.03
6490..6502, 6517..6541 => 0.88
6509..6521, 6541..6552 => 1.01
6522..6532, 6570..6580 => 1.20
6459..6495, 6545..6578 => 1.07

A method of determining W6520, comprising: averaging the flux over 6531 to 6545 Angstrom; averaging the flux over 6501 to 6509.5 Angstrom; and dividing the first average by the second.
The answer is 0.9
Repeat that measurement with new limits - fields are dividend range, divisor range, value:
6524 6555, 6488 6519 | 0.93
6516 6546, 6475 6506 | 0.90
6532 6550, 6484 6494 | 0.93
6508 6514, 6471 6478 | 1.03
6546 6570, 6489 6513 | 0.96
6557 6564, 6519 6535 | 1.08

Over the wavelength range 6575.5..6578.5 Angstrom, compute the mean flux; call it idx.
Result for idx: 16.8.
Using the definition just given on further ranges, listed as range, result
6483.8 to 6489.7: 15.4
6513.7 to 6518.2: 13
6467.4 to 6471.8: 13.5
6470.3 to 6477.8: 14.6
